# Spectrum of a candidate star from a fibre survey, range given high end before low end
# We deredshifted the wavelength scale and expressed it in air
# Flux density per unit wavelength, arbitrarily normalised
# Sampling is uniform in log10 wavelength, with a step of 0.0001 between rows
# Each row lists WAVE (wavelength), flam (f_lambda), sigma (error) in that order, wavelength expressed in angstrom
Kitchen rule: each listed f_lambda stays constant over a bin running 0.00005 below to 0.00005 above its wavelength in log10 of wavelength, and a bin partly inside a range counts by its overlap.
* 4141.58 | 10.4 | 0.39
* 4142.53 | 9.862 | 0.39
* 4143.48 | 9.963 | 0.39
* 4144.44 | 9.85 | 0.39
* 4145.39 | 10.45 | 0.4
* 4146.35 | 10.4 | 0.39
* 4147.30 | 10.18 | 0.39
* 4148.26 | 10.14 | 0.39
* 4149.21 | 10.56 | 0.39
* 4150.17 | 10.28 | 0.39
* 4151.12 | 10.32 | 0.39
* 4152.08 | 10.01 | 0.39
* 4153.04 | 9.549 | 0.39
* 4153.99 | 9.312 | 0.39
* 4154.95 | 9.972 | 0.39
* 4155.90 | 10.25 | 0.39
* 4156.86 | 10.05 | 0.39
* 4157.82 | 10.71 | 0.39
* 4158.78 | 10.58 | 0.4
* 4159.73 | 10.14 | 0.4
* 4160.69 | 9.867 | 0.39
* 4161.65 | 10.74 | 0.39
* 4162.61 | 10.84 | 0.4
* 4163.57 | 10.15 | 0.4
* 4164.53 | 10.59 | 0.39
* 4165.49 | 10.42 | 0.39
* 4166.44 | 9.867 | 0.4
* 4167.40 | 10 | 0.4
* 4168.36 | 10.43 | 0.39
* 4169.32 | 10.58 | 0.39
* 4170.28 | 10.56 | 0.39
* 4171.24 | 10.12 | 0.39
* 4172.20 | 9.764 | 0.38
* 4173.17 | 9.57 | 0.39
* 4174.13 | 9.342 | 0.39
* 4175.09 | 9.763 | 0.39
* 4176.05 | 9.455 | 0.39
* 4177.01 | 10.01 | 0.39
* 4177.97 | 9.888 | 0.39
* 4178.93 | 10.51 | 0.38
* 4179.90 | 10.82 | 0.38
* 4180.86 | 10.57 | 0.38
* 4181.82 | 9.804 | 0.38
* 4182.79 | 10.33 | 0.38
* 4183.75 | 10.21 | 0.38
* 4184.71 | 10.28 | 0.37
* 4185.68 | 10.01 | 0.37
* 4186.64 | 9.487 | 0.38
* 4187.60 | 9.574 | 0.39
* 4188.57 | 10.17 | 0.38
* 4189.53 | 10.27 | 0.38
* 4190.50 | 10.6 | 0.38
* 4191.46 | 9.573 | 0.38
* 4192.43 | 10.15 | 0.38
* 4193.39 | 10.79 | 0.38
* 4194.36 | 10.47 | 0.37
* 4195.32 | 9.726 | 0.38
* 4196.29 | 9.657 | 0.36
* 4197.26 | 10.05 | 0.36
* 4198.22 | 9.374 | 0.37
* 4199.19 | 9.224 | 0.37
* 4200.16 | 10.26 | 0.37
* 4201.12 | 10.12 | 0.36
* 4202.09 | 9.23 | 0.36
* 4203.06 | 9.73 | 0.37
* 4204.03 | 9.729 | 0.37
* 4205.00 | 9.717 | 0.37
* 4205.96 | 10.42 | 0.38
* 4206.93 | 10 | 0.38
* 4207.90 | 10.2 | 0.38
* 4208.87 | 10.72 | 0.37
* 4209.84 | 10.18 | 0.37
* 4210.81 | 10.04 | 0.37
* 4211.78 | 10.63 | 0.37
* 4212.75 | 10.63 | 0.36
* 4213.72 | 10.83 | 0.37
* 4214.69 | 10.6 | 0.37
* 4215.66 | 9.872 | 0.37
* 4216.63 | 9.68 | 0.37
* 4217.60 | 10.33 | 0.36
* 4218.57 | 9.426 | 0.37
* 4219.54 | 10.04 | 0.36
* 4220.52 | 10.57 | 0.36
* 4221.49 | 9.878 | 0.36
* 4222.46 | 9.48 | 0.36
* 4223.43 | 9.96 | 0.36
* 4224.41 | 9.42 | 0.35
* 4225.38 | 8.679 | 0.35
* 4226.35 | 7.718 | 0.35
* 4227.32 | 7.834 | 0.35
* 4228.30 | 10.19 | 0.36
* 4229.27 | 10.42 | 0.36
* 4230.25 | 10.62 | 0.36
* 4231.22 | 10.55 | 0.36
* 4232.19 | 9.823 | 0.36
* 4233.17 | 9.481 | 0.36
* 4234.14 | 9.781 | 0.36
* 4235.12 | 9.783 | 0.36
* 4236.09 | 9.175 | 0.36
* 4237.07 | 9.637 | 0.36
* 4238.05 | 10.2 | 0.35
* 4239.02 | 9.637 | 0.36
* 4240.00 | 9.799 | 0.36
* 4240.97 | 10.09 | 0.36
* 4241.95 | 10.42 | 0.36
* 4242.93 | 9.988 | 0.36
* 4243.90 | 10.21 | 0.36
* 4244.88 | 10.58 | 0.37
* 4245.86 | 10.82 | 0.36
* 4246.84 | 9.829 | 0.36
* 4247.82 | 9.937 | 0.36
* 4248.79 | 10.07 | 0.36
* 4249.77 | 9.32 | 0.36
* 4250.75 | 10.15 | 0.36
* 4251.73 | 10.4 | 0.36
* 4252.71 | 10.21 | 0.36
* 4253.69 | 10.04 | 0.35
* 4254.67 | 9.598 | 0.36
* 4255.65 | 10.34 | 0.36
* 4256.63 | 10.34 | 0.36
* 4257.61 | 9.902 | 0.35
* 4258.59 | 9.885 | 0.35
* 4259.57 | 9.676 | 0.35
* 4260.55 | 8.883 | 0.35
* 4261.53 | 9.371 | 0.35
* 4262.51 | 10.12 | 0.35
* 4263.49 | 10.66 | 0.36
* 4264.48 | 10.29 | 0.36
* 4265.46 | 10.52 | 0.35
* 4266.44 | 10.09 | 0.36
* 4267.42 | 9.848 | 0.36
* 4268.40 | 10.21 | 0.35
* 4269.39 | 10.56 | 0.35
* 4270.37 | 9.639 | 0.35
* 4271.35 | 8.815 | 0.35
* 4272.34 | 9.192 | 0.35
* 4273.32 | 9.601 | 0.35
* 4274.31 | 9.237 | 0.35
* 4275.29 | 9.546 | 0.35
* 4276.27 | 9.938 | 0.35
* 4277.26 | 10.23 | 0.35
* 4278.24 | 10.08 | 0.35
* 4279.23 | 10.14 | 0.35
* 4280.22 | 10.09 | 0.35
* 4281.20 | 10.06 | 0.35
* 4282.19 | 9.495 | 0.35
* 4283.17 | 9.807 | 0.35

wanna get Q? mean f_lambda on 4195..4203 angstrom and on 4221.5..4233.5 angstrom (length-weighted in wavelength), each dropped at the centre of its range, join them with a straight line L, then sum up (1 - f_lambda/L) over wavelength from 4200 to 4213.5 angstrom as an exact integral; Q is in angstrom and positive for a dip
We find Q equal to -0.7 angstrom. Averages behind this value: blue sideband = 9.7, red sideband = 9.53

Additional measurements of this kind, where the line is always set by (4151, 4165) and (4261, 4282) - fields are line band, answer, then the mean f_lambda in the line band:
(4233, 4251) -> 0.06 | 9.95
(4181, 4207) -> 0.35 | 9.97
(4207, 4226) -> 0.01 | 10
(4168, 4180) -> 0.14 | 10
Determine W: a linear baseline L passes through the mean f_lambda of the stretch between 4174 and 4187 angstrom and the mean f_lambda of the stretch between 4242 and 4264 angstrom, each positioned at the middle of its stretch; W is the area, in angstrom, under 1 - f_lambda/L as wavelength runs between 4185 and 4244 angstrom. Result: 0.7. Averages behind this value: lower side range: 10.1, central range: 9.91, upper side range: 10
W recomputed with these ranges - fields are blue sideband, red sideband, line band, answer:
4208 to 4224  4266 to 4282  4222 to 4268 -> 0.6 angstrom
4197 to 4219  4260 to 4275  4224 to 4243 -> 0.5 angstrom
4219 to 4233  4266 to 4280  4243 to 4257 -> -0.6 angstrom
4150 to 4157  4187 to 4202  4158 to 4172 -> -0.5 angstrom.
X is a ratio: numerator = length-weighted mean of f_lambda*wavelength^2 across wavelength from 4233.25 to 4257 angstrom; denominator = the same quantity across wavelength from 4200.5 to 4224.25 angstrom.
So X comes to 1.0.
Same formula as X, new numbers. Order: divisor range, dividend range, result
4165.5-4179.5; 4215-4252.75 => 1.01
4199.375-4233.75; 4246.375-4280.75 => 1.02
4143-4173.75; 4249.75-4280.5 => 1.02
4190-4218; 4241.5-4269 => 1.02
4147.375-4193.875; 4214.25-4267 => 1.01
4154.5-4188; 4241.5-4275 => 1.02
